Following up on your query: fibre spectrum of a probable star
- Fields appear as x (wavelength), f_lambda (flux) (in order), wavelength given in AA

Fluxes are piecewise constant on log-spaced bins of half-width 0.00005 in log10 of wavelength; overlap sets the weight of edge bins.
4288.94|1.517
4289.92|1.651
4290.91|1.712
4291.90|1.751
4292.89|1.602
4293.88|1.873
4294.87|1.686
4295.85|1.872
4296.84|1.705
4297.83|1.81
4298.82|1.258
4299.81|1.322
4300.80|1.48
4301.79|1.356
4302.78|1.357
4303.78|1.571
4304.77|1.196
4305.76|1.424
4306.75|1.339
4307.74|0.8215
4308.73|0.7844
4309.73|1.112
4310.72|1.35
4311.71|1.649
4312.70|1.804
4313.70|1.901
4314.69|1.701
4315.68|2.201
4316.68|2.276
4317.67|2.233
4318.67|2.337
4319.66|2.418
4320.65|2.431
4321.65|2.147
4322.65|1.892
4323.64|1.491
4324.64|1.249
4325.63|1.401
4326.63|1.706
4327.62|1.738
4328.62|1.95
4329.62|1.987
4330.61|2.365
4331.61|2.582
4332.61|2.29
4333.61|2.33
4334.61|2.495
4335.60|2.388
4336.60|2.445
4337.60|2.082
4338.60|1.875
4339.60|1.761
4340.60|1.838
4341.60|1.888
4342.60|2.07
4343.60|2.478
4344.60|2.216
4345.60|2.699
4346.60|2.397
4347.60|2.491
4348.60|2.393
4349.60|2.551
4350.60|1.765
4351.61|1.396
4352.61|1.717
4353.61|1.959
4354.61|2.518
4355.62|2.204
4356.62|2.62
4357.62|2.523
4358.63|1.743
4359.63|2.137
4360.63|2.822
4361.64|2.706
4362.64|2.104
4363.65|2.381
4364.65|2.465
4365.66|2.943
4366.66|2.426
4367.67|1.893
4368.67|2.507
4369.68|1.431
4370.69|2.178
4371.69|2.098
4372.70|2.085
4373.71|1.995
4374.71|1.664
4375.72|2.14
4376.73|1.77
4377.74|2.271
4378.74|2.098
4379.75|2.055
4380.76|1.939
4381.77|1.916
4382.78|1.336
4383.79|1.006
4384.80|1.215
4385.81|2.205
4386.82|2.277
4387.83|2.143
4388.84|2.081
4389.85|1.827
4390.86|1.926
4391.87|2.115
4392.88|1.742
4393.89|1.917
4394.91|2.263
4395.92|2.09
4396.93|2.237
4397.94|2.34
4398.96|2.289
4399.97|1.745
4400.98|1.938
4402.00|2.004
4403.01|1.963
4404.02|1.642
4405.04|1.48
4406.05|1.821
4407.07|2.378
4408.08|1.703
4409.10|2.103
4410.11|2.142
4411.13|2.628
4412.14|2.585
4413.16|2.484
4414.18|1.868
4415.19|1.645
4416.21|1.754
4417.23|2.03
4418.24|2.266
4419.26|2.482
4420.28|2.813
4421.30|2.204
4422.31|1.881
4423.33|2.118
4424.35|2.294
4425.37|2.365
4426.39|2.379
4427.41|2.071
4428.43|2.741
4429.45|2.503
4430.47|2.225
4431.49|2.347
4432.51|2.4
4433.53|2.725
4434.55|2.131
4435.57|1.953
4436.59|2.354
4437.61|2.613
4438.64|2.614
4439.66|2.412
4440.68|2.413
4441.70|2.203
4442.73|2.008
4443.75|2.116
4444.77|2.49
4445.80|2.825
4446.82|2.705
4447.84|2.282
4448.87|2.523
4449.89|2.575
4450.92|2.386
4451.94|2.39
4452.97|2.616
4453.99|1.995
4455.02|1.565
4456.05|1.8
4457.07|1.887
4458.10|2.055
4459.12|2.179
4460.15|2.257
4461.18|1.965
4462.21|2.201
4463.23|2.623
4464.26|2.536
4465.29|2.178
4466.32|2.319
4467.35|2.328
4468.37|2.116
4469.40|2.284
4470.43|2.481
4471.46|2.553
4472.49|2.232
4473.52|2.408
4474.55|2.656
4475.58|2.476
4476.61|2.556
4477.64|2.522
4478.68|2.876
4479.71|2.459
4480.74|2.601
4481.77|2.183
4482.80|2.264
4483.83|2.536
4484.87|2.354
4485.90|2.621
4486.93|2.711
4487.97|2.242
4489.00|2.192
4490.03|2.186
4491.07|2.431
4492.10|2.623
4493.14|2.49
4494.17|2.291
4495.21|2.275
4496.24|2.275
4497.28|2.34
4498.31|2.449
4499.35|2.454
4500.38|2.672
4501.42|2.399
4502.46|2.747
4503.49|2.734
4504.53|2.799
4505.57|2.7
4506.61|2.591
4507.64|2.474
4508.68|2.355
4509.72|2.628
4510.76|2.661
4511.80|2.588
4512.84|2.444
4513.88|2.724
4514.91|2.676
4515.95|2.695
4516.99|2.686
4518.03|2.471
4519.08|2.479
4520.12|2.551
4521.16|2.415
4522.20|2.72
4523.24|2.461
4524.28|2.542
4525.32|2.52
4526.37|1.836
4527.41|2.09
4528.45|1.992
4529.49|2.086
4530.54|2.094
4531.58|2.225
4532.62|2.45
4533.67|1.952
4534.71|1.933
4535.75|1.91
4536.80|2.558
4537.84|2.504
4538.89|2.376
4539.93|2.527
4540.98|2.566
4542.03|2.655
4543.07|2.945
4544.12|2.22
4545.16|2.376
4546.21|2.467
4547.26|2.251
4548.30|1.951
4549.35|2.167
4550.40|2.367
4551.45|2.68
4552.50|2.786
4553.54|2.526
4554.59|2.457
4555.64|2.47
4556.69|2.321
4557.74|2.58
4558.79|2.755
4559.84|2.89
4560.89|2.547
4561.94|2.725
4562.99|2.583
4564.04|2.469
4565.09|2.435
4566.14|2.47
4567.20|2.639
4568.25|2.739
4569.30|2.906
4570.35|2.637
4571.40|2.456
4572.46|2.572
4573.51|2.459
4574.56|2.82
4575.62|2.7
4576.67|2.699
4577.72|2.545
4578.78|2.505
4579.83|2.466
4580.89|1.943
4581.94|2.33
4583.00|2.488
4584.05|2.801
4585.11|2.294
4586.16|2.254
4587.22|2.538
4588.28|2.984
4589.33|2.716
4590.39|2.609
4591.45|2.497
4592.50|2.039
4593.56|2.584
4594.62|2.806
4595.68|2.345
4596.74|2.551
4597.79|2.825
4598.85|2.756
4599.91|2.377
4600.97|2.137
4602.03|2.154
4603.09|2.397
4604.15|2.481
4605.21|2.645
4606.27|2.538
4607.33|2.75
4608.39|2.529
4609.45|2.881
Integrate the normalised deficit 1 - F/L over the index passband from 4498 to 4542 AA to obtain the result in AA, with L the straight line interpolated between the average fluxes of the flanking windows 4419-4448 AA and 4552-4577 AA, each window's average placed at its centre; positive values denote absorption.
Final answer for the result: 1.4 AA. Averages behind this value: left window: 2.37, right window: 2.61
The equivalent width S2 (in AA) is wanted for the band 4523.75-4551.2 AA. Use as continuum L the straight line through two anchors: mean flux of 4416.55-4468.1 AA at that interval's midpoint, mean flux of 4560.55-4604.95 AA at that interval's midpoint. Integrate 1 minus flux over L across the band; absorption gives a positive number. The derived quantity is 1.82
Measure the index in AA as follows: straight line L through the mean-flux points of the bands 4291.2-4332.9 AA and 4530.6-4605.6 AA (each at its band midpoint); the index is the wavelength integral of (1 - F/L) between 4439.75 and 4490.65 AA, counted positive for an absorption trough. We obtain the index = -3.9 AA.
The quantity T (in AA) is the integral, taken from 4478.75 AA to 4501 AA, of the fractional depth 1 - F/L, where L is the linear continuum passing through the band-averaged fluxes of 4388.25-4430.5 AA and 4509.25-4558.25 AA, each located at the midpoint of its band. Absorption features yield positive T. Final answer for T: -1.1 AA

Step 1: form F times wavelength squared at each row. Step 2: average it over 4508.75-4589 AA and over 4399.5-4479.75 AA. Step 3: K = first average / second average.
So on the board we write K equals 1.1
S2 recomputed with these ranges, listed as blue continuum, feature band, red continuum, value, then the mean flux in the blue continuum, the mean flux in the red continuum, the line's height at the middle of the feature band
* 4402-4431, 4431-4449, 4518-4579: -1.5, 2.16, 2.46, 2.21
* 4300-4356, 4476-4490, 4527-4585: -1.1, 1.92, 2.46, 2.28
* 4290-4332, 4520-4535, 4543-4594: 0.8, 1.71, 2.52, 2.39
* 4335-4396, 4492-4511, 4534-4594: -1.1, 2.1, 2.5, 2.38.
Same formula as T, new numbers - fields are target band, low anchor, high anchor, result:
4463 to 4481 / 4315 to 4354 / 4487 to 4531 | -0.5 AA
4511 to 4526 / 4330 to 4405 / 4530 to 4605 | -1.1 AA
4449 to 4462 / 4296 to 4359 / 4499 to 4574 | 0.6 AA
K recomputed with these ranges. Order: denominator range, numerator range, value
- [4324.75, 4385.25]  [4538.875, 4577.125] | 1.33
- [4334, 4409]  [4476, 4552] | 1.25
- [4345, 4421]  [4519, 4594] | 1.27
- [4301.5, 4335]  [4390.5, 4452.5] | 1.30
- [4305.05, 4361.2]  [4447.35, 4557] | 1.29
